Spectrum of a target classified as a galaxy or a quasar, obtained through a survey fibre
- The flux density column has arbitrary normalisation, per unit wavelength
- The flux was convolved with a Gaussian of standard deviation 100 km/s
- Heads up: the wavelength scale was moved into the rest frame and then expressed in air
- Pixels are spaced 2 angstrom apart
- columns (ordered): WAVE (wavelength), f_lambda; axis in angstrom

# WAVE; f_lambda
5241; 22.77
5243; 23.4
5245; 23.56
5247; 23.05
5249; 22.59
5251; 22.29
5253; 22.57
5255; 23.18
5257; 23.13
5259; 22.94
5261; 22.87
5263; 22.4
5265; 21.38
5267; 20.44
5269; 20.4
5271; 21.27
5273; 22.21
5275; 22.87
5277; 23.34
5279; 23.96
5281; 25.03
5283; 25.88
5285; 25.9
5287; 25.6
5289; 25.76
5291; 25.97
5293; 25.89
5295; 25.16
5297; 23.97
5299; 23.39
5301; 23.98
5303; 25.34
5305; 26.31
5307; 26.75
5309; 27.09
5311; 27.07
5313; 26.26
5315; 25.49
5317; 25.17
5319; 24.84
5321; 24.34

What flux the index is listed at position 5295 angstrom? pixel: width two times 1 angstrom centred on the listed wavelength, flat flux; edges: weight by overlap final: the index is 25.16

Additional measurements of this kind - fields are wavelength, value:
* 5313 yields 26.26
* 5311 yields 27.07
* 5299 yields 23.39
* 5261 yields 22.87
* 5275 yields 22.87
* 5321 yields 24.34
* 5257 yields 23.13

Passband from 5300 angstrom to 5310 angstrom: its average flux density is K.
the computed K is 25.9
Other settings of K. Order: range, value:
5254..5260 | 23.1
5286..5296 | 25.7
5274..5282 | 23.8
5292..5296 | 25.5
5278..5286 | 25.2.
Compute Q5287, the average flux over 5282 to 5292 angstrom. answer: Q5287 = 25.8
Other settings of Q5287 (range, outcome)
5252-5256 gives 22.9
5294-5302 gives 24.1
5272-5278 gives 22.8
